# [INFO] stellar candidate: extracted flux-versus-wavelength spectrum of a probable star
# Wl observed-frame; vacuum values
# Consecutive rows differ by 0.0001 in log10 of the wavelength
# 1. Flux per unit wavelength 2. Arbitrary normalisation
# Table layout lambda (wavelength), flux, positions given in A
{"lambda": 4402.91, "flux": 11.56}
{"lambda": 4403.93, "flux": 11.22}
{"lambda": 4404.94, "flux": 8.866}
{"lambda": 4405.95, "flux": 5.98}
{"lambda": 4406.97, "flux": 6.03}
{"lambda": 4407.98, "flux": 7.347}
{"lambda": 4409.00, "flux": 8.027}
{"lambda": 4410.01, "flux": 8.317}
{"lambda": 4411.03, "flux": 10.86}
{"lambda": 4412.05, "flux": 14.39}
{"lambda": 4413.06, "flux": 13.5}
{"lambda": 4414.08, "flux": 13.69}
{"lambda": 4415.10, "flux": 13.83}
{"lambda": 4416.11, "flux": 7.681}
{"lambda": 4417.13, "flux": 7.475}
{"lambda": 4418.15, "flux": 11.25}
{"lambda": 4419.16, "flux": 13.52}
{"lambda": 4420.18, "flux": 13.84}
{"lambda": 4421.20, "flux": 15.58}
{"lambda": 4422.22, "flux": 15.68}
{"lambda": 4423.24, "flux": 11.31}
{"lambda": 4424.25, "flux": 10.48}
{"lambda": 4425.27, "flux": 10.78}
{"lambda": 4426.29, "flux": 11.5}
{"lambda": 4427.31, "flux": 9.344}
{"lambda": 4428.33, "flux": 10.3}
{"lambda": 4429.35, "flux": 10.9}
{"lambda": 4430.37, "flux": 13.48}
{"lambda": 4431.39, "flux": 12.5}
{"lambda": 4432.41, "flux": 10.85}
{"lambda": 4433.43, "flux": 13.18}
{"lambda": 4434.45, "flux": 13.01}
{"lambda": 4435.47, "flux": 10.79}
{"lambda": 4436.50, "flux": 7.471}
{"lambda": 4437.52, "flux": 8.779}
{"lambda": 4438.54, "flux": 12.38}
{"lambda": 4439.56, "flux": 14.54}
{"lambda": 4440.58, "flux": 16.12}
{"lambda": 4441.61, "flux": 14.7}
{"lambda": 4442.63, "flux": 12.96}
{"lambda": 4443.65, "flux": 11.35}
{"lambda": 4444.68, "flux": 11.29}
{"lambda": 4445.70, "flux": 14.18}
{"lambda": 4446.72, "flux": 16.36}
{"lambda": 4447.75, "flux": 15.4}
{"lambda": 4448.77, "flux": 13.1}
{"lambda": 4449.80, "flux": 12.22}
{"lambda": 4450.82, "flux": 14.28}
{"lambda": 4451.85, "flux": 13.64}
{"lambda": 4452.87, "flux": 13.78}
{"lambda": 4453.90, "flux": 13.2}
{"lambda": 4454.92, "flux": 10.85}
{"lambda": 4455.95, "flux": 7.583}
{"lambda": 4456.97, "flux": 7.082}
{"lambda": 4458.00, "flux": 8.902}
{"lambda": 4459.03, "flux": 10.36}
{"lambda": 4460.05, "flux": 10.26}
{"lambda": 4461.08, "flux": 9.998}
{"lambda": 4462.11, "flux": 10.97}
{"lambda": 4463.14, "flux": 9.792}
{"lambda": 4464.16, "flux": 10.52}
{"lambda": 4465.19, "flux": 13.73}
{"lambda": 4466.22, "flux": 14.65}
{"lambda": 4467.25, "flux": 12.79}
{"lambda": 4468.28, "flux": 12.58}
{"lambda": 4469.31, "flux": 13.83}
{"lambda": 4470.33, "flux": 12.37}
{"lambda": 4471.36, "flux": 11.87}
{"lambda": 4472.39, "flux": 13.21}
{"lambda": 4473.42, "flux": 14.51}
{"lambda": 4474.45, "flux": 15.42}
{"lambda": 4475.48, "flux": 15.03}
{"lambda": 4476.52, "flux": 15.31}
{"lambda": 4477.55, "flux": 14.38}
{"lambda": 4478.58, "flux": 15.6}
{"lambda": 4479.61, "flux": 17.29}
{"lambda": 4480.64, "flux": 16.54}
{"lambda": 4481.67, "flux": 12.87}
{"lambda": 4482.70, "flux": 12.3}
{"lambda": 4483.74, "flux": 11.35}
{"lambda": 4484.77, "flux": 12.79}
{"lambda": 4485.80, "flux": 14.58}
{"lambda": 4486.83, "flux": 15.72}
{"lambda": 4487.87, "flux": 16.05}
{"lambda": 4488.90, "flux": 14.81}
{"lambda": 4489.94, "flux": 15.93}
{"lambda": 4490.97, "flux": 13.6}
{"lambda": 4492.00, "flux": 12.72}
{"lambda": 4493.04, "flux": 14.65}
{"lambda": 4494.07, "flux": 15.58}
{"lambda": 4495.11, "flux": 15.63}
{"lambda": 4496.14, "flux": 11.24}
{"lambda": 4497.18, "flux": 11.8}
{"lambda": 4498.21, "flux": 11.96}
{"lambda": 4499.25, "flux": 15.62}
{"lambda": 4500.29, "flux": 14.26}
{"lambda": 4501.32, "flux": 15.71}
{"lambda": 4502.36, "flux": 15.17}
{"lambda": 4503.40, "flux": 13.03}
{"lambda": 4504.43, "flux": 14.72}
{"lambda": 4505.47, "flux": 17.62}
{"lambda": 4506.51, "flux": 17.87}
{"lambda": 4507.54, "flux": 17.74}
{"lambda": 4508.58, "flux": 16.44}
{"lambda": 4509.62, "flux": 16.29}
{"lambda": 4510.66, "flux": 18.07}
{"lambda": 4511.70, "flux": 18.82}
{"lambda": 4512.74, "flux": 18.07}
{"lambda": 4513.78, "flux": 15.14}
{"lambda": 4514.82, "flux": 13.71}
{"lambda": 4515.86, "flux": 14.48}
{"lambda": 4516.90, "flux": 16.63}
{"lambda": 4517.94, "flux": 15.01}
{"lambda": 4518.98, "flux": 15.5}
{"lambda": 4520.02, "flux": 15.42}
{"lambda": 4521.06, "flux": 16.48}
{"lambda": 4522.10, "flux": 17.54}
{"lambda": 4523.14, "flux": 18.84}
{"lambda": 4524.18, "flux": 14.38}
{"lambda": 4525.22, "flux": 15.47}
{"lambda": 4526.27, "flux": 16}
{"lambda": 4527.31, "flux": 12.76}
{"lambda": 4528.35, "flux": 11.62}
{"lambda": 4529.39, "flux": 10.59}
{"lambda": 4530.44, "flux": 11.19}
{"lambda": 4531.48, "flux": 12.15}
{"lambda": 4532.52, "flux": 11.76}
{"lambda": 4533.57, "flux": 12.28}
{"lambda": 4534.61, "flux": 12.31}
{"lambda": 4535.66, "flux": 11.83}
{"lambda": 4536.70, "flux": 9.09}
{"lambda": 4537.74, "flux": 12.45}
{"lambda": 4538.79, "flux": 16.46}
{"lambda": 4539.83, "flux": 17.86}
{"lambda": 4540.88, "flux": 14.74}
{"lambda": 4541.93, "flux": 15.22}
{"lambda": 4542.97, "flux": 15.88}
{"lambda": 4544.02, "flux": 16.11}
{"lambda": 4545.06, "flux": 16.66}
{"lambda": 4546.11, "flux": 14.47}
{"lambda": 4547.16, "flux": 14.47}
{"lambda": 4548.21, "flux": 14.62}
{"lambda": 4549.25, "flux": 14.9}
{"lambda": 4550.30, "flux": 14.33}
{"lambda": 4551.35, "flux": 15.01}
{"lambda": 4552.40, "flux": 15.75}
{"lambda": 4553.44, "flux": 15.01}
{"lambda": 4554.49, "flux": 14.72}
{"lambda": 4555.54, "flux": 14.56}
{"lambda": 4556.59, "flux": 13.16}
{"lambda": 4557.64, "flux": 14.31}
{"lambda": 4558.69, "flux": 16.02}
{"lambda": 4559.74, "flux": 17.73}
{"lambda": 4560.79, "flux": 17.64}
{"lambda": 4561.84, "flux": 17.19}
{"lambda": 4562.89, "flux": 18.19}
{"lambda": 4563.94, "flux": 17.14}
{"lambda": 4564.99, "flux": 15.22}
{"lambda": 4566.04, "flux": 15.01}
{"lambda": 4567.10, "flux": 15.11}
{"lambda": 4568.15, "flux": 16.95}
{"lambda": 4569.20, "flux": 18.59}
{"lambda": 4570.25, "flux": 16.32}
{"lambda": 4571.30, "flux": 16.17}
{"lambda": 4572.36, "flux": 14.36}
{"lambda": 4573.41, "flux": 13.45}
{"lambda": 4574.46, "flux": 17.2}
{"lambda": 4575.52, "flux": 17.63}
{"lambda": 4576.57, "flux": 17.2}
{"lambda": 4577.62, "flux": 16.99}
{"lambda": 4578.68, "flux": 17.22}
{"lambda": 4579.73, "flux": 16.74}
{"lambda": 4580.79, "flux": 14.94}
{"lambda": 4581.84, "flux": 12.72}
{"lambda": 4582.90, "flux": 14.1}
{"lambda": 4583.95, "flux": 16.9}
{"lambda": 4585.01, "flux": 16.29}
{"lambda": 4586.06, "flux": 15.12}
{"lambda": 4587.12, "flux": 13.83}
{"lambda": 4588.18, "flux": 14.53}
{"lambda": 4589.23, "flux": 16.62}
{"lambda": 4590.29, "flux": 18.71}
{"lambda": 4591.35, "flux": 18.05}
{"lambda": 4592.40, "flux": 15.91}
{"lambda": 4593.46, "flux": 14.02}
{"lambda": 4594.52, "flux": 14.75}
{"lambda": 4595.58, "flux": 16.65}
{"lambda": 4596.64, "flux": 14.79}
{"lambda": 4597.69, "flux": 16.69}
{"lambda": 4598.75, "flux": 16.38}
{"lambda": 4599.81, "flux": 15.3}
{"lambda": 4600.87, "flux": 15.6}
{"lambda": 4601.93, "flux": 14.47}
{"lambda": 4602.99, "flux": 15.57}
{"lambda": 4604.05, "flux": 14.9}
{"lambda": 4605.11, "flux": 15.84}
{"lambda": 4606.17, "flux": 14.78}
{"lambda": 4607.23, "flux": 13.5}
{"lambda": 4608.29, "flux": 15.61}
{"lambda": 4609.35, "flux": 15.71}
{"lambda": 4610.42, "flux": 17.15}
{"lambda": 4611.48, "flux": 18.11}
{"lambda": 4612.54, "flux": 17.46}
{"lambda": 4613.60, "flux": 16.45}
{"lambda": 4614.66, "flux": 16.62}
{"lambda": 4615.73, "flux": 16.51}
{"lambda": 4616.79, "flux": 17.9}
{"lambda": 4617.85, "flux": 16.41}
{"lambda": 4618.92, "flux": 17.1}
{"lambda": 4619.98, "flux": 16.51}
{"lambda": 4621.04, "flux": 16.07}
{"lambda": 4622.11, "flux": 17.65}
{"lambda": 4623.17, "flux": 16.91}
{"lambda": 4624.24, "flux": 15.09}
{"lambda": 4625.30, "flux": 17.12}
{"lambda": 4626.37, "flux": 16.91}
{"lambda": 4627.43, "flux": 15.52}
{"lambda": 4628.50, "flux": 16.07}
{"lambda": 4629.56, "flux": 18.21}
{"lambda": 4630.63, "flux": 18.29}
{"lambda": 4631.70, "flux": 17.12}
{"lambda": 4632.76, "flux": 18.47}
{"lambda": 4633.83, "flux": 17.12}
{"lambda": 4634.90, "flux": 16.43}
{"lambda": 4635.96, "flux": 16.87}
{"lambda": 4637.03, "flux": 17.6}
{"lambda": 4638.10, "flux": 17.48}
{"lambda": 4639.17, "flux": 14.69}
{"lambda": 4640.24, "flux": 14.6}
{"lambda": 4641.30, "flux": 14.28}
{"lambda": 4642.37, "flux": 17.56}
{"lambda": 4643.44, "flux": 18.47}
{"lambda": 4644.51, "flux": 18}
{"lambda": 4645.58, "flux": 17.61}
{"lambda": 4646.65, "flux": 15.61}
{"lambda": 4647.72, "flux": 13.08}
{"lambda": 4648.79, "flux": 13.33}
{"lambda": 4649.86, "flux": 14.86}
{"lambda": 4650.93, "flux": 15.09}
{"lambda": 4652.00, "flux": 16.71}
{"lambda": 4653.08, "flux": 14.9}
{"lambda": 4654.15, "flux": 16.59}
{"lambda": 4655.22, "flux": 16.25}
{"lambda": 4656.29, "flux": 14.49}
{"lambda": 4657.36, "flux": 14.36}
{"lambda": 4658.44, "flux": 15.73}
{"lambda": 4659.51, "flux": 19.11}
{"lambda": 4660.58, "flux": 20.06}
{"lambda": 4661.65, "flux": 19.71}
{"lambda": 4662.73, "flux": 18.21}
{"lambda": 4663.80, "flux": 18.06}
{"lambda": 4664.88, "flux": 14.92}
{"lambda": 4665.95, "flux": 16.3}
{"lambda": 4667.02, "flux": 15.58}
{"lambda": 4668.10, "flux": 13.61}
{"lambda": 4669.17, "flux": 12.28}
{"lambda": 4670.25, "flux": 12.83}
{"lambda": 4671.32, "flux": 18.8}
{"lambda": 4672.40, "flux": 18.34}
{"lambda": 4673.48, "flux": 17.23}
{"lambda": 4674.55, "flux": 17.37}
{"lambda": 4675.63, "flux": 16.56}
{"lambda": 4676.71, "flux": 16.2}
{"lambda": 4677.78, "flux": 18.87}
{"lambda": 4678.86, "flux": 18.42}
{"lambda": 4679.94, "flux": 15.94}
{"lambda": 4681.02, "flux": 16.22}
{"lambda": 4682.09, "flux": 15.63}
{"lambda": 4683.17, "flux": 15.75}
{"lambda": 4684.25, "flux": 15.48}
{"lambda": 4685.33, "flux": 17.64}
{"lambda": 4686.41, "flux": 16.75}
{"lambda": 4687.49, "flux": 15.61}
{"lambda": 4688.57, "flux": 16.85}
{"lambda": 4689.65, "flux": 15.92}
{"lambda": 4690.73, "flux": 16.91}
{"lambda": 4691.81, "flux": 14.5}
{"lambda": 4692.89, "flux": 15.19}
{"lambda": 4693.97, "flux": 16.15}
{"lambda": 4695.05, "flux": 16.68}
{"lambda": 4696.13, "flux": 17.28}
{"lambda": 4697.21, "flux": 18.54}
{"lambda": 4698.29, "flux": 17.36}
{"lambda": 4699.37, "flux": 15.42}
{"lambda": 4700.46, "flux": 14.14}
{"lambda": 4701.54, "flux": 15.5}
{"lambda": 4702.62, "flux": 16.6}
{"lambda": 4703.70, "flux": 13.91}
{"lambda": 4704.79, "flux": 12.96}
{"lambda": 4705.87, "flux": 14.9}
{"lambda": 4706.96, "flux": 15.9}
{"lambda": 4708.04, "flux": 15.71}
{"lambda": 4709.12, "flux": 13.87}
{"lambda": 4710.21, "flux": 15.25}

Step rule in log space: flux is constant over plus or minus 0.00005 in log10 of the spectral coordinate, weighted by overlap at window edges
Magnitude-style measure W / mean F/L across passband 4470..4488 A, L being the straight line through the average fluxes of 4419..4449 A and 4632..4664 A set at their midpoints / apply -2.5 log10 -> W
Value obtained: -0.07 mag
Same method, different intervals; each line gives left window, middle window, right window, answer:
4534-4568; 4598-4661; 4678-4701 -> -0.034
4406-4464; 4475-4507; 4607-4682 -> -0.133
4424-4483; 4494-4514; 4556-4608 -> -0.128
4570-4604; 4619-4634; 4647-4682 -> -0.061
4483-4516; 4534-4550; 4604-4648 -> 0.078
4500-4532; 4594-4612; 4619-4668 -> 0.035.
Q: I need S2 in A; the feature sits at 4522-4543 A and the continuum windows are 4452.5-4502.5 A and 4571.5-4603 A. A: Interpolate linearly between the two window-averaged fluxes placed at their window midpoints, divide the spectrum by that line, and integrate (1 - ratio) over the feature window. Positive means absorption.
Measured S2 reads 1.1 A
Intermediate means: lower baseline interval 13.2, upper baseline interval 15.8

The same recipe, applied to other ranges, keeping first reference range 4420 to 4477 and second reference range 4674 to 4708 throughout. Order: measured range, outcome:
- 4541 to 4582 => -4.85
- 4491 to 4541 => -4.81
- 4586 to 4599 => -1.12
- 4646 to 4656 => 0.23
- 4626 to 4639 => -1.60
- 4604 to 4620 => -1.51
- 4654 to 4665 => -1.04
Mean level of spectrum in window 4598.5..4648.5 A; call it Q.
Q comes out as 16.4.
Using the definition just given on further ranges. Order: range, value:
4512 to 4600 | 15.3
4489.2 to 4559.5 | 14.8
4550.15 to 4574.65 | 15.8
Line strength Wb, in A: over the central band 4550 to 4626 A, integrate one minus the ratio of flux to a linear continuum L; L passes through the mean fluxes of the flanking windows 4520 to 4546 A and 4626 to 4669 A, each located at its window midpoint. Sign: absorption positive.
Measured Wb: -3.7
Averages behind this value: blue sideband 14.2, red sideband 16.4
